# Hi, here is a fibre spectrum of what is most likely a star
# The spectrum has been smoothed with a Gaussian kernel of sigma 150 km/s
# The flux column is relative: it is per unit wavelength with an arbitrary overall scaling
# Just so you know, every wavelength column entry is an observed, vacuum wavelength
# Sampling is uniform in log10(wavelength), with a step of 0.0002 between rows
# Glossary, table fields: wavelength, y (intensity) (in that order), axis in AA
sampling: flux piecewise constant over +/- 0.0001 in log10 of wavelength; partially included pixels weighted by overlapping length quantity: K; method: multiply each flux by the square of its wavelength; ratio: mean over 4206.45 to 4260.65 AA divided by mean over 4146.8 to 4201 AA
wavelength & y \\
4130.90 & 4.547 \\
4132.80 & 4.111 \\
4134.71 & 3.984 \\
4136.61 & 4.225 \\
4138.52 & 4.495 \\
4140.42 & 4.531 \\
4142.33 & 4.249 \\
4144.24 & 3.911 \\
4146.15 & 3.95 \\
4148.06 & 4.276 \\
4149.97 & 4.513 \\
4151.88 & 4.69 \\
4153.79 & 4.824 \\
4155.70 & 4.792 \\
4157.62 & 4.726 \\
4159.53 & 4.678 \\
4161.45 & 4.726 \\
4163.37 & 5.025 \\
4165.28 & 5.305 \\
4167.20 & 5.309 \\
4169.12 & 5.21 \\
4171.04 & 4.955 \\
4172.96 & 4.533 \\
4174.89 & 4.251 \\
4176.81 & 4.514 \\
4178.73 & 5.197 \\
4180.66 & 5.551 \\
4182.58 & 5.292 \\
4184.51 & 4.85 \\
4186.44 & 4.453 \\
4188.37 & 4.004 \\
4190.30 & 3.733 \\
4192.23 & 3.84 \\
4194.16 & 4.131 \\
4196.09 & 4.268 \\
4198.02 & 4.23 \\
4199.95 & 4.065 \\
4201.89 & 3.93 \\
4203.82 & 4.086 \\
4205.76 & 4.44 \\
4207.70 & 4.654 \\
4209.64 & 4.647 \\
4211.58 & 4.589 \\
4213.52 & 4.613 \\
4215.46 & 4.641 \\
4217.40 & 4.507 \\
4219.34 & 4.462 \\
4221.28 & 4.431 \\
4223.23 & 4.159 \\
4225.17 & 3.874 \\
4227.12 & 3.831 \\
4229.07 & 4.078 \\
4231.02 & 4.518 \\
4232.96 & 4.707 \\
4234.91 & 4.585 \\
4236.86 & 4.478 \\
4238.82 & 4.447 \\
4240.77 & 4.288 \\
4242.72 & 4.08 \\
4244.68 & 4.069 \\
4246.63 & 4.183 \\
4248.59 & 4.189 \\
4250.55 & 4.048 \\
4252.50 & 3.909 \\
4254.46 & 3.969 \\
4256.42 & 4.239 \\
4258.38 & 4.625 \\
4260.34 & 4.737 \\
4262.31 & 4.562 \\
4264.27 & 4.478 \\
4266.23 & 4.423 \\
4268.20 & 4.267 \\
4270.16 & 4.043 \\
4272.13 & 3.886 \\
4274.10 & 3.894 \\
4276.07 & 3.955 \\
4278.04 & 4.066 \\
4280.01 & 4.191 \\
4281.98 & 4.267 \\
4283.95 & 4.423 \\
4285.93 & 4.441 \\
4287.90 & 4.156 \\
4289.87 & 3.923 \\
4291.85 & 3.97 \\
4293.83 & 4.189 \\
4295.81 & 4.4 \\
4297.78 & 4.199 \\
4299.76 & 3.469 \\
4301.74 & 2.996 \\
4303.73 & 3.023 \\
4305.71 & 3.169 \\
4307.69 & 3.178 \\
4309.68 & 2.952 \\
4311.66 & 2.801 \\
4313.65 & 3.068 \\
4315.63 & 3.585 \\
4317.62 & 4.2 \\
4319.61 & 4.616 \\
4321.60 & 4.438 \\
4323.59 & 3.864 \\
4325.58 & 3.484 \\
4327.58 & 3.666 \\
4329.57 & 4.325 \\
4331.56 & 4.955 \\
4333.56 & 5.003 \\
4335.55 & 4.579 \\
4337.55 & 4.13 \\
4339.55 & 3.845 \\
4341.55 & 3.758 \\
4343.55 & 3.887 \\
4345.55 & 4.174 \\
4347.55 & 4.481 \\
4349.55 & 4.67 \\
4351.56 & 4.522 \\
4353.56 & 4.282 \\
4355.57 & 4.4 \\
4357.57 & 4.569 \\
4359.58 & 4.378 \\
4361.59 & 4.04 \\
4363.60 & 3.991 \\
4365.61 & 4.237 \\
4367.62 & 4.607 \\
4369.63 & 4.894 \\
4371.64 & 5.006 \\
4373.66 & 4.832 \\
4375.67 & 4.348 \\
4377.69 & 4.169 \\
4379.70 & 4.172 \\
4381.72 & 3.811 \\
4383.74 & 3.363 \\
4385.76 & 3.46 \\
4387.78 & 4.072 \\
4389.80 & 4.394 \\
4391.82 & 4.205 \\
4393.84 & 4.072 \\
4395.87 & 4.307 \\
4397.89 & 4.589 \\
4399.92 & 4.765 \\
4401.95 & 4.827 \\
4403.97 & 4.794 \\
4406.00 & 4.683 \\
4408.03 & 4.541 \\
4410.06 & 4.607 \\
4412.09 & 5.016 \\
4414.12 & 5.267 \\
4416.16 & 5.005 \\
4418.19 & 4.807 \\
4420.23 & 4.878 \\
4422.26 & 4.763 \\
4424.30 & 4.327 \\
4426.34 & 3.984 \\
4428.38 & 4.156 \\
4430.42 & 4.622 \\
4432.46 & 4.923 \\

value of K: 1.0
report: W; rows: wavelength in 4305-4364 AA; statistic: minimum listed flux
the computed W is 2.801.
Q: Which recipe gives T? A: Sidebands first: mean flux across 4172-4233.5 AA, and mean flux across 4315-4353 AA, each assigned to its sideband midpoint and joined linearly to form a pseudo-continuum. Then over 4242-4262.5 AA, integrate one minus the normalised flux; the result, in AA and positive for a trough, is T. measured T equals 0.53 AA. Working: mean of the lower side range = 4.41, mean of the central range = 4.23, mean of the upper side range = 4.23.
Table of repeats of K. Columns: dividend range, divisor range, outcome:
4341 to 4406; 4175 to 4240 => 1.06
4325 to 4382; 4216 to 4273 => 1.06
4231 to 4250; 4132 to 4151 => 1.08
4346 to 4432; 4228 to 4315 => 1.17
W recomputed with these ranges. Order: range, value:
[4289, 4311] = 2.952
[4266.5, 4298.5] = 3.886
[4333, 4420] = 3.363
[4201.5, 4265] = 3.831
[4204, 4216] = 4.44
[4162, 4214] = 3.733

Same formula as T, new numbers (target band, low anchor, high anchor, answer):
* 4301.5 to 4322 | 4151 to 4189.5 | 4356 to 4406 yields 4.80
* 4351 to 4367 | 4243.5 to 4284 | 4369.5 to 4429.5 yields 0.30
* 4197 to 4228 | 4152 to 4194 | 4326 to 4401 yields 2.14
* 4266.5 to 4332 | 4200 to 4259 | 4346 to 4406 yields 6.84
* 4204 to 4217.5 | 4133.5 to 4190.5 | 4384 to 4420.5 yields 0.16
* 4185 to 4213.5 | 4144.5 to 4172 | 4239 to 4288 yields 1.92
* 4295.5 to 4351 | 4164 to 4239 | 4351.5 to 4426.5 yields 7.18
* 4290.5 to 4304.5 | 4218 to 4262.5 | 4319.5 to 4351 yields 1.60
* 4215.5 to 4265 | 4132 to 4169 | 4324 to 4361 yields 1.38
